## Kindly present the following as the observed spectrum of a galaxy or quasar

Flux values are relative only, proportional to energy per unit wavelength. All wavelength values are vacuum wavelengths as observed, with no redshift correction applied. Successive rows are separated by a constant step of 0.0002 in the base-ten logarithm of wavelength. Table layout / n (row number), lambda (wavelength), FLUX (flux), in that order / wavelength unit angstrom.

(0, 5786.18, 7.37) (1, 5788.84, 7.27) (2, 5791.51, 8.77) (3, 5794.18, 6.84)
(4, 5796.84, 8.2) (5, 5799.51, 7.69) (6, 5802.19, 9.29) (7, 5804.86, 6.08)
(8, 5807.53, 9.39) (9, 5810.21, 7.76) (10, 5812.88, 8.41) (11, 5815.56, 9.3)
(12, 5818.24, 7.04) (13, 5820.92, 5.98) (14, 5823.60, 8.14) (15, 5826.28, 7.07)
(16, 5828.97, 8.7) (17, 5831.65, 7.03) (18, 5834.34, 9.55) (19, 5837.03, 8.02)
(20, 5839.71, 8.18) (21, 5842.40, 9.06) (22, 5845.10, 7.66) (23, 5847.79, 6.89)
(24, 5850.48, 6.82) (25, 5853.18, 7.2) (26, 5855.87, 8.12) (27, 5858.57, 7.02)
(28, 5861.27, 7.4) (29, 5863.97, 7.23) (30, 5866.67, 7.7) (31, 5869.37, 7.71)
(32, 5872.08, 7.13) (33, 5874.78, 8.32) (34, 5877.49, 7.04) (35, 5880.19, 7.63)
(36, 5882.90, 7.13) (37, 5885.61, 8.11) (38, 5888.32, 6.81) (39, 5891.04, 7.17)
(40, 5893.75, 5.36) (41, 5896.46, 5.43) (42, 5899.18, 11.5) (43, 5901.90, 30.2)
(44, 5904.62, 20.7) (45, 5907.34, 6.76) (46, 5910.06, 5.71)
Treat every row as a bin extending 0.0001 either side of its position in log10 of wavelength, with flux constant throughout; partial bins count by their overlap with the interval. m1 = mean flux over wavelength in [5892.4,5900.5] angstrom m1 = 7.41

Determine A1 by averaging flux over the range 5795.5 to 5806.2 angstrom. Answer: 7.82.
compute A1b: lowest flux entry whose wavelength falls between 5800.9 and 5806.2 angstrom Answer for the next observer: 6.08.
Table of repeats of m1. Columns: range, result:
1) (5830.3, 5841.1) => 8.2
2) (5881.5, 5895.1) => 6.92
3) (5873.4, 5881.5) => 7.67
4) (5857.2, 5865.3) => 7.21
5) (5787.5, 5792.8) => 8.02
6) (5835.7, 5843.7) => 8.43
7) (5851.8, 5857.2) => 7.66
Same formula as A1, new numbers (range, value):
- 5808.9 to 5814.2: 8.1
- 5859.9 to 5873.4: 7.43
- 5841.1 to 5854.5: 7.52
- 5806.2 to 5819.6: 8.37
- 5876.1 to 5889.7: 7.34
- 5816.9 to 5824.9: 7.05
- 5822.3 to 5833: 7.73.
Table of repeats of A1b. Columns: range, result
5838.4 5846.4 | 7.66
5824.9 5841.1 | 7.03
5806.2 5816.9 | 7.76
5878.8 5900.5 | 5.36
